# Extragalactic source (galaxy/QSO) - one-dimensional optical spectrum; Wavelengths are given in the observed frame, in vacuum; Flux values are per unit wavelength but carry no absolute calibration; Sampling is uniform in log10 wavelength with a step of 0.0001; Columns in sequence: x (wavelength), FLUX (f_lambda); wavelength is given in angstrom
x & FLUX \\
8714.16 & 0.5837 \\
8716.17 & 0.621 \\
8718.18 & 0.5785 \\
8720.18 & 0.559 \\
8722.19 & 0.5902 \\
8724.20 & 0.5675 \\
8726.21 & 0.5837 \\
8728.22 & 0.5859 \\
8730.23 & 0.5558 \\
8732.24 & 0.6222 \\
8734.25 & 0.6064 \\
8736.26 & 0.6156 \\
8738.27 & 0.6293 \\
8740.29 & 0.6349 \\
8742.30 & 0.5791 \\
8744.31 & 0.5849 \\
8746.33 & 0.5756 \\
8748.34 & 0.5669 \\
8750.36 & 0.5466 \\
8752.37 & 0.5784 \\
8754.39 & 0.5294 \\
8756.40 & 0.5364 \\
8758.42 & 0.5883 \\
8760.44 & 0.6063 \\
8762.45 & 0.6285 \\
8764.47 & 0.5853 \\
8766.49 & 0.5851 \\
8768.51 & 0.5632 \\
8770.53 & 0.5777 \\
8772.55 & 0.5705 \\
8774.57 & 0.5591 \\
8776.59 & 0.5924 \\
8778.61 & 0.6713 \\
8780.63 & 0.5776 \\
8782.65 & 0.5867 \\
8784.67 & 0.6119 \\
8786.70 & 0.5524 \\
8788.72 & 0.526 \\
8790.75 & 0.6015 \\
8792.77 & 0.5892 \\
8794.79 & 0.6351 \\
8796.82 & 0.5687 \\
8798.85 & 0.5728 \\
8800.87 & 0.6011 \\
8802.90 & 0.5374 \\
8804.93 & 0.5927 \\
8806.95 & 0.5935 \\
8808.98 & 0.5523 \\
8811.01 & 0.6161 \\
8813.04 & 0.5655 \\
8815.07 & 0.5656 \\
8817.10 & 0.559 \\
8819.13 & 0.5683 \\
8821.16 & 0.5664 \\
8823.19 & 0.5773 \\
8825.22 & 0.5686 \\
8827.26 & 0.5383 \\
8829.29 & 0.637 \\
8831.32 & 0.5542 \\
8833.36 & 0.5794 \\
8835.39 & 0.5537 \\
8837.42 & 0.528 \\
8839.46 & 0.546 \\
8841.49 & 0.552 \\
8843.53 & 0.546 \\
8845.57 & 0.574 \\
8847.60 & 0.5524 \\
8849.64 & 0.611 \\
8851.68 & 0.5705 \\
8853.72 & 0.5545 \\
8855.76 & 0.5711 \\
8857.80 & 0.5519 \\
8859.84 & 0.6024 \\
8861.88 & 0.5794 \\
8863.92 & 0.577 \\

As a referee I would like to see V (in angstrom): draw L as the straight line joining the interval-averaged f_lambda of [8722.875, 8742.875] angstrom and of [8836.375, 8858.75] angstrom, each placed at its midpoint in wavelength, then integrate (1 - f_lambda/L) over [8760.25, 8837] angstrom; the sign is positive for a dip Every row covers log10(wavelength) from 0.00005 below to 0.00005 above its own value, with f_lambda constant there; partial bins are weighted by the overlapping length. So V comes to -0.6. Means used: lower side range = 0.598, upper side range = 0.56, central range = 0.581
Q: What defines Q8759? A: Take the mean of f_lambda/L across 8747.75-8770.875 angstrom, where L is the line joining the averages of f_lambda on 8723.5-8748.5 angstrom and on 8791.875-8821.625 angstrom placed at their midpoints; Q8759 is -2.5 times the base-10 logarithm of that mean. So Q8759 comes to 0.028 mag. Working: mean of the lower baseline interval 0.594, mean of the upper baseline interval 0.579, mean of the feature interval 0.574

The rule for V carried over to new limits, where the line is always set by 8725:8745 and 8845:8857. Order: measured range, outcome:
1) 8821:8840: 0.4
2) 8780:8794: 0.2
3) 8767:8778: 0.3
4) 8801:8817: 0.2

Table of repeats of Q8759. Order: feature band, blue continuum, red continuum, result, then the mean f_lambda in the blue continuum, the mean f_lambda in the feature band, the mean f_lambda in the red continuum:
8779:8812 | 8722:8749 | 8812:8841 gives -0.02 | 0.593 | 0.584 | 0.565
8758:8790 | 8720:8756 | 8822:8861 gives -0.02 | 0.584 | 0.586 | 0.567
